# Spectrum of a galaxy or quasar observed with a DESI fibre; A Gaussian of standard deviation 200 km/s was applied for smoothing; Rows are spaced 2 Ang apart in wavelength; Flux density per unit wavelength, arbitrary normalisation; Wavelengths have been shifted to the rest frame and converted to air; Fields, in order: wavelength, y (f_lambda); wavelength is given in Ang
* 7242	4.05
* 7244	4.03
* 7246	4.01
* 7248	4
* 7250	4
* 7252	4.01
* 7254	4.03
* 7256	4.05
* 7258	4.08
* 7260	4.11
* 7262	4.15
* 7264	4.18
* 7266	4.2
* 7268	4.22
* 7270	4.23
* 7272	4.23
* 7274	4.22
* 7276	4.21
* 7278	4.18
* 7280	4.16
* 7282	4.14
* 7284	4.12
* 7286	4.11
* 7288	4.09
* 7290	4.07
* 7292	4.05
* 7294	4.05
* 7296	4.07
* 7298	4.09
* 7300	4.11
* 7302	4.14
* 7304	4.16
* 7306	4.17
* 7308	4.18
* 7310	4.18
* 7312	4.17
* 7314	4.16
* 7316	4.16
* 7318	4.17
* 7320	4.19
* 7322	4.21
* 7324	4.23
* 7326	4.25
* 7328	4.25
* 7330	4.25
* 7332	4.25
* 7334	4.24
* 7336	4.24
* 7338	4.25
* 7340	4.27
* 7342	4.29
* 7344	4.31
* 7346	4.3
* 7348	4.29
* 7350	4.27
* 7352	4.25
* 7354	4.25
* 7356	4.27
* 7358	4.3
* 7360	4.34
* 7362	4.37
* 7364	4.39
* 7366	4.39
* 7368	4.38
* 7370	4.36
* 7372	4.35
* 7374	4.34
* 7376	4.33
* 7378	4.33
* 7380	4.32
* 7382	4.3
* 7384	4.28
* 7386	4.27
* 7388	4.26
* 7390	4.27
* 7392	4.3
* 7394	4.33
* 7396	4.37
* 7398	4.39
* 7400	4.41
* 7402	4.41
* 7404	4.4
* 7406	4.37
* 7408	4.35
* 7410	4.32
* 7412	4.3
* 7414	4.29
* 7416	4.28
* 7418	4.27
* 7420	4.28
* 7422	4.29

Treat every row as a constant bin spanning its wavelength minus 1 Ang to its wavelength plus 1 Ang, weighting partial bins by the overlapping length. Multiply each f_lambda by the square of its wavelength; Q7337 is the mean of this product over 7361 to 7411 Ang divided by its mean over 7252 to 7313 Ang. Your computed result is 1.08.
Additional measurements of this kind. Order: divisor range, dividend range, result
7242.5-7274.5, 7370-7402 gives 1.09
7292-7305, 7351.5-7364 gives 1.07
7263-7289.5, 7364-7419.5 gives 1.07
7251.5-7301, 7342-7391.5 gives 1.07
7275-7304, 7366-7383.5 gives 1.08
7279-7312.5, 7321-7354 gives 1.05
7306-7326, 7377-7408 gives 1.06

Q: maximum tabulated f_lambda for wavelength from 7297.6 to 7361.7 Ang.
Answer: 4.34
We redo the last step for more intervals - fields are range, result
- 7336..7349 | 4.31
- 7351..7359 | 4.3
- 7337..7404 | 4.41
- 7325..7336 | 4.25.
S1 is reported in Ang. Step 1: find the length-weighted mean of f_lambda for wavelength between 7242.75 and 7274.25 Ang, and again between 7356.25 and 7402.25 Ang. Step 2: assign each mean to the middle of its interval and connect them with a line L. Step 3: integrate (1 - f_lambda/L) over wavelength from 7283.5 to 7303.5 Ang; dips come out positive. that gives 0.4 Ang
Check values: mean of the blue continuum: 4.11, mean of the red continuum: 4.34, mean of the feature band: 4.09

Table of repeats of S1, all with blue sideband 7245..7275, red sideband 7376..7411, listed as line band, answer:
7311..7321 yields 0.1 Ang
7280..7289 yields 0.1 Ang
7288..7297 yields 0.2 Ang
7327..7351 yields -0.1 Ang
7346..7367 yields -0.2 Ang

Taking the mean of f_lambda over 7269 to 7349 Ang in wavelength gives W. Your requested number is 4.19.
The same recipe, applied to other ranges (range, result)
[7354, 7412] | 4.34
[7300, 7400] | 4.27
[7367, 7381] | 4.34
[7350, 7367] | 4.32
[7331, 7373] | 4.3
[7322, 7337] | 4.24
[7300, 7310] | 4.16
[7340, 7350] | 4.29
